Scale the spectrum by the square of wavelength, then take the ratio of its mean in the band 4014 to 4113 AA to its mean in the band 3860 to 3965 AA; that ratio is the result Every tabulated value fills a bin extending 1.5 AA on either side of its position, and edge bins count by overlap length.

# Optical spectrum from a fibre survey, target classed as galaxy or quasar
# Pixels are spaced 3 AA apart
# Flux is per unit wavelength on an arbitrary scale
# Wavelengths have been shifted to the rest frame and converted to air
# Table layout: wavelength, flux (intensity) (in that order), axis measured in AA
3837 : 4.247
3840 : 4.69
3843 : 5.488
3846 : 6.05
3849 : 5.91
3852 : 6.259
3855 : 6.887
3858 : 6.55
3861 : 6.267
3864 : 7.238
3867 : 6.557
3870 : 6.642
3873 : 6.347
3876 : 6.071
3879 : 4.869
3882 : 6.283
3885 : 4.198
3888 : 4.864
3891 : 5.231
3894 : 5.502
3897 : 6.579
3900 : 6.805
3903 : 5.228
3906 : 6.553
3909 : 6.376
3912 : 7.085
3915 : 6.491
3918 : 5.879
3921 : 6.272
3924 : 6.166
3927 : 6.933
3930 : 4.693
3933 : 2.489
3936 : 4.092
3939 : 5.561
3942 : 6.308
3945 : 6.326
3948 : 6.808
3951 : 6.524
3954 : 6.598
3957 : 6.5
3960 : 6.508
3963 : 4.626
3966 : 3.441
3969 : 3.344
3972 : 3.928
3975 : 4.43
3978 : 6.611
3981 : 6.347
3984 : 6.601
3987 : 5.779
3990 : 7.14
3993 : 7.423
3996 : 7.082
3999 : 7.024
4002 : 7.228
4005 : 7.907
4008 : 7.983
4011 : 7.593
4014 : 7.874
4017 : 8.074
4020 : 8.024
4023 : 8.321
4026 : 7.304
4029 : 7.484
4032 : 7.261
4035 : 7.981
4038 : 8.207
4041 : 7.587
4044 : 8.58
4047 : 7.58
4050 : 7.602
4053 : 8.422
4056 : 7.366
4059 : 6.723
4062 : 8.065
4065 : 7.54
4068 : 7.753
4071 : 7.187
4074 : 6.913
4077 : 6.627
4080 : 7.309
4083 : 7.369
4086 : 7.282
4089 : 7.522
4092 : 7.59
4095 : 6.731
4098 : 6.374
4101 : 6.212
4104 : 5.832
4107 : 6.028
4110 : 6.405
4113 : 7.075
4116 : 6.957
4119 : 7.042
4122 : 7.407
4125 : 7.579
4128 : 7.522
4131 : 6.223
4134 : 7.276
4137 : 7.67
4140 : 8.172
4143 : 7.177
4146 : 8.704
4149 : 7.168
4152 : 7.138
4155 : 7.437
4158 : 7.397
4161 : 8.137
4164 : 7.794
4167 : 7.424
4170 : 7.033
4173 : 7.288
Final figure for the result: 1.34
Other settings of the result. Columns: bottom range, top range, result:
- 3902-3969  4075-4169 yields 1.37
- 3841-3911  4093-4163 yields 1.34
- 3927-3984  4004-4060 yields 1.51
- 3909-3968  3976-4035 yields 1.32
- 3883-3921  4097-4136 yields 1.27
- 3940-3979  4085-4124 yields 1.33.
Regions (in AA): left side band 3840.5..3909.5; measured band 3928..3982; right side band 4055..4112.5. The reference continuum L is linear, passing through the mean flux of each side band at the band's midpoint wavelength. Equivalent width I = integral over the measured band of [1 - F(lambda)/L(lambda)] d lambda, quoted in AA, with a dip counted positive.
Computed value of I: 9.2 AA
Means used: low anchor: 6.01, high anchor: 6.99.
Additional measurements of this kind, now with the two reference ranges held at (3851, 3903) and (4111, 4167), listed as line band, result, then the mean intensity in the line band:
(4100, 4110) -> 1.6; 6.07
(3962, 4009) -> 4.1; 6.05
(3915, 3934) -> 2.2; 5.57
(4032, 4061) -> -3.4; 7.76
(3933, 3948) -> 2.3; 5.39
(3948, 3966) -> 1.3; 5.98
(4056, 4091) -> -1.1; 7.31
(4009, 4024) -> -2.6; 7.97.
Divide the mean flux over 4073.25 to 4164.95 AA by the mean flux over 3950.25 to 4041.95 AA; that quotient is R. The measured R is 1.06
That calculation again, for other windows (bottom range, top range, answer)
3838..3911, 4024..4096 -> 1.26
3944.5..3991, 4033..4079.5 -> 1.34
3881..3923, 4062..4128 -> 1.18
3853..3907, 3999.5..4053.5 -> 1.29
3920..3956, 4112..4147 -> 1.29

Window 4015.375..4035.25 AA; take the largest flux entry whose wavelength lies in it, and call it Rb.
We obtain 8.321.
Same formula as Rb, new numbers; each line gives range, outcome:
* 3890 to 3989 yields 7.085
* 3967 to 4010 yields 7.983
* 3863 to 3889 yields 7.238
